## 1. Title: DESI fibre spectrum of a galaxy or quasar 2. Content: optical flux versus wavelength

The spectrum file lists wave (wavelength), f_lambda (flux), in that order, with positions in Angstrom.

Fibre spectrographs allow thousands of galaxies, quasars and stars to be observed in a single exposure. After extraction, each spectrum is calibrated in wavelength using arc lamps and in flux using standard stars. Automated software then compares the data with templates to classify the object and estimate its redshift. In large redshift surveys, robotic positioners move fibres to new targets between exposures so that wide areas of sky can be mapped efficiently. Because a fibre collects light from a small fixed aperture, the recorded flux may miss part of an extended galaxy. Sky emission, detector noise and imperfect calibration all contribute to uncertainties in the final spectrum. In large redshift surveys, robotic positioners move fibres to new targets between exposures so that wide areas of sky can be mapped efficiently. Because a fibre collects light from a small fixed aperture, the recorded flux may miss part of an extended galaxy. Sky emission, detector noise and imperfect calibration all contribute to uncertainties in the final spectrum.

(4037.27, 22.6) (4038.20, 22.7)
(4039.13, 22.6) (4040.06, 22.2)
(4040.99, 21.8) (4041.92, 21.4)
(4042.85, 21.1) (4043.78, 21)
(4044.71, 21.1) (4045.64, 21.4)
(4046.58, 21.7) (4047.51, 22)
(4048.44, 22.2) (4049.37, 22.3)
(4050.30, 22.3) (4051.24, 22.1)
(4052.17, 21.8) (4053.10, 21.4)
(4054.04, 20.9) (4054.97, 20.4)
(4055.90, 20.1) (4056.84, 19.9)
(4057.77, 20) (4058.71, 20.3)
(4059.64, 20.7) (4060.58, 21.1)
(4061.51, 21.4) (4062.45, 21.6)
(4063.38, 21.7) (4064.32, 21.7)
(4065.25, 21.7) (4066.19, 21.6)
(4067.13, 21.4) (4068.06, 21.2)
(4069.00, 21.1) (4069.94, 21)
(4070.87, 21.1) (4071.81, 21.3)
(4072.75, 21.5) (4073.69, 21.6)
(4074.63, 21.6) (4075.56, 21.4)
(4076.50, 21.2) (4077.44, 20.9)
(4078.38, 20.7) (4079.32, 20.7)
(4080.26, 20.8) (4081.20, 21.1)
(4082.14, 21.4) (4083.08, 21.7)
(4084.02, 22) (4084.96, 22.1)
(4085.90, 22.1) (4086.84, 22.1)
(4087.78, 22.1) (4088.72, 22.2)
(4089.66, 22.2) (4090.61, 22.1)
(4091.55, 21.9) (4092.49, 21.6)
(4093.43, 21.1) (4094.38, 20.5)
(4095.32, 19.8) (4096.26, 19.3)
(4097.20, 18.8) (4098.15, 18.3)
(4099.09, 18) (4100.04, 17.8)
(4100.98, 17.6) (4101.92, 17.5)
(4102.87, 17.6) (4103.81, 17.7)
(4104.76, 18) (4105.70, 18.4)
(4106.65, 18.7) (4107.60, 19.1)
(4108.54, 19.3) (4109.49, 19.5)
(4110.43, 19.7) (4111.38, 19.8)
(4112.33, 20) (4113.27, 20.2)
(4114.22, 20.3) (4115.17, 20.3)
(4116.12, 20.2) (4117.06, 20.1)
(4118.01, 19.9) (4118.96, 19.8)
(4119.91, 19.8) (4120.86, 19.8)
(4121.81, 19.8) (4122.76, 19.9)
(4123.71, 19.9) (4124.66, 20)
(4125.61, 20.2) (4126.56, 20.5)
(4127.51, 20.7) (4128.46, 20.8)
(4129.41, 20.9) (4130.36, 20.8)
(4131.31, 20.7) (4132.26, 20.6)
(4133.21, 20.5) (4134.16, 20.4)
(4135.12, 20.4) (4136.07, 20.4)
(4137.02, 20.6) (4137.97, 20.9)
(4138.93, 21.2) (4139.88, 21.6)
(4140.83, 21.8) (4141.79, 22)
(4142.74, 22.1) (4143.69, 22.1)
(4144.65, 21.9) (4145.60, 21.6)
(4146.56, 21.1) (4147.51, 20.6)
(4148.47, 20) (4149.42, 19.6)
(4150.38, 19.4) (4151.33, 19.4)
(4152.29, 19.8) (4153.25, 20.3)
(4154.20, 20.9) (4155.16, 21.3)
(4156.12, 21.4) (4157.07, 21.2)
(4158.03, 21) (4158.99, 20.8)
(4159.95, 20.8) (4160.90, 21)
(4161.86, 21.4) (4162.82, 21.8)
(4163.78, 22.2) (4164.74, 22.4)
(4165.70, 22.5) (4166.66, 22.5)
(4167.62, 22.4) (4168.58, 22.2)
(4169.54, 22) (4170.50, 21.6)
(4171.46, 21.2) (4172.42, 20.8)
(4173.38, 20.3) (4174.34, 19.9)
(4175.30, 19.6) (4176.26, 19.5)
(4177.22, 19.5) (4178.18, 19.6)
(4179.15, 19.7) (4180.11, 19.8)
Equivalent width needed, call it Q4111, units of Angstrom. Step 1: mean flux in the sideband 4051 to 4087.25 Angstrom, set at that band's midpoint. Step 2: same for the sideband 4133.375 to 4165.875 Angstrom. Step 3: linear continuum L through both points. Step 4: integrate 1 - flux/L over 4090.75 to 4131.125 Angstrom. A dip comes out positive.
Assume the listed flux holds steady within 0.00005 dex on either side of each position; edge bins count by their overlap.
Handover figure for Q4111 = 2.84 Angstrom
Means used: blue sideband 21.2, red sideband 21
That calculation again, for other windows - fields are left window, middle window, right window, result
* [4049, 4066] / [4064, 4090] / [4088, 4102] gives -1.14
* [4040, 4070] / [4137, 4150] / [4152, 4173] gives 0.11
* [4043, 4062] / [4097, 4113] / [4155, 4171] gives 2.12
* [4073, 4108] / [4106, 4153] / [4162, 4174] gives 1.53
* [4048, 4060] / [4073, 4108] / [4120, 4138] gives 0.75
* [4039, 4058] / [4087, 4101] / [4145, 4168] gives 0.61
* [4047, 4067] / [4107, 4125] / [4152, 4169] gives 1.29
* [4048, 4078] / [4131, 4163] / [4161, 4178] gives 0.54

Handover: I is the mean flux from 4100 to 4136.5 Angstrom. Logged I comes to 19.7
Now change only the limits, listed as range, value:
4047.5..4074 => 21.3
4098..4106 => 17.9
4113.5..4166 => 20.7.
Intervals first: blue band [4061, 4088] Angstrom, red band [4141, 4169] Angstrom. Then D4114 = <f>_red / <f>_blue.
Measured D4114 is 1.0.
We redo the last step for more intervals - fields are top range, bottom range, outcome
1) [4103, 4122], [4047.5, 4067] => 0.92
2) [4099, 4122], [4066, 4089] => 0.89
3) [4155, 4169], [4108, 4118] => 1.09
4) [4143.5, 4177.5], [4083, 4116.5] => 1.05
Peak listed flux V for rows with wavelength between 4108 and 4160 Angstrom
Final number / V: 22.1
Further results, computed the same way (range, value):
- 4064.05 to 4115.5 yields 22.2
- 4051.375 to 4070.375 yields 21.8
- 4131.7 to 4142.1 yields 22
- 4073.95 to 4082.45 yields 21.6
